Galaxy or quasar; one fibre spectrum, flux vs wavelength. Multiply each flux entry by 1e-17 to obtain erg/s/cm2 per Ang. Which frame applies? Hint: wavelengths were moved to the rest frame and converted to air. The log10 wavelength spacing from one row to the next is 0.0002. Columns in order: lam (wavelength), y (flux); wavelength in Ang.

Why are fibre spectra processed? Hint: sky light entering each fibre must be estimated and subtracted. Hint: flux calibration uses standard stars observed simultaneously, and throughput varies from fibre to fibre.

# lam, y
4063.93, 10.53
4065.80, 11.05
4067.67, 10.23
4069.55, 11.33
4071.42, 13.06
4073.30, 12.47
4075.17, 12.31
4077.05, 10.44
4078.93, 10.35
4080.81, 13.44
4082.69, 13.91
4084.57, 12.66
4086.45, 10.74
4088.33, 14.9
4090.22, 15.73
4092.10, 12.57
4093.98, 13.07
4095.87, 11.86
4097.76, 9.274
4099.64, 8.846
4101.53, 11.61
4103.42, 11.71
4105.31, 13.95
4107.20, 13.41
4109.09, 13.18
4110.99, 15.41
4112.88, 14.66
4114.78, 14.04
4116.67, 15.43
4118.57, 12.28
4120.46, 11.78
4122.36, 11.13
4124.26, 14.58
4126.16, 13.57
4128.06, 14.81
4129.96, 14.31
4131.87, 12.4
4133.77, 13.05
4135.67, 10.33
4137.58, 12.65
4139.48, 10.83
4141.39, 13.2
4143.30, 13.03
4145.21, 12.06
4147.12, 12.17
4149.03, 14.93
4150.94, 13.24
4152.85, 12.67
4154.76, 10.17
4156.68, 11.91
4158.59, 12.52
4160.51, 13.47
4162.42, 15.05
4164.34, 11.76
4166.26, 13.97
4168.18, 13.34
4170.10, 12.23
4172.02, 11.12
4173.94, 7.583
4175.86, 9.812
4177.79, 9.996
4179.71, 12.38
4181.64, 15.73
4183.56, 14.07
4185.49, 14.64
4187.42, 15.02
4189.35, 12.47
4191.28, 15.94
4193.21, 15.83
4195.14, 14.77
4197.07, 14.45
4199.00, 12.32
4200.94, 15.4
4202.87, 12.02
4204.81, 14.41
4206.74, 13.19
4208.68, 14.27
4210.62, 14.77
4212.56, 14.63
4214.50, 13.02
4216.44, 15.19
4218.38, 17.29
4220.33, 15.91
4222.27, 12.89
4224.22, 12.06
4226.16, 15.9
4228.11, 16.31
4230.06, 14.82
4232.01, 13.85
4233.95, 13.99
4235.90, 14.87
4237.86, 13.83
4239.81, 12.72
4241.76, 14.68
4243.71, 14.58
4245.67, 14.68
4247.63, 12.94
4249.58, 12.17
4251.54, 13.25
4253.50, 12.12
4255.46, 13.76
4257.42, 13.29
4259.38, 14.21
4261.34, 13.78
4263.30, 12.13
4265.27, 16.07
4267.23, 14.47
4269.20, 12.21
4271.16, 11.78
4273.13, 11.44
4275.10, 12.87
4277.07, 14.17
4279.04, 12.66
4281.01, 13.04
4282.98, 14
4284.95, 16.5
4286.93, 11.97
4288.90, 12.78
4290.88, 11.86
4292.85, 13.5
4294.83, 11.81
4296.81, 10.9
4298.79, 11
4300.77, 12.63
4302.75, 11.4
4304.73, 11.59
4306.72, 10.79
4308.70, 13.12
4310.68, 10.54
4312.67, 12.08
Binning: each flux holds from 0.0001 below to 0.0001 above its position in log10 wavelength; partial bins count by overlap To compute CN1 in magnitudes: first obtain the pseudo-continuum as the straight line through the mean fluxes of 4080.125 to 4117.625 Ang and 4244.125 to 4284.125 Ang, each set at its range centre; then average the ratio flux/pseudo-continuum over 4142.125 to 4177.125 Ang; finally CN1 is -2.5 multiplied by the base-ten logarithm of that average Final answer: 0.07 mag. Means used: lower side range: 13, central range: 12.3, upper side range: 13.3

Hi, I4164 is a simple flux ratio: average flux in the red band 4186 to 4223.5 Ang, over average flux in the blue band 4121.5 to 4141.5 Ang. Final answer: 1.1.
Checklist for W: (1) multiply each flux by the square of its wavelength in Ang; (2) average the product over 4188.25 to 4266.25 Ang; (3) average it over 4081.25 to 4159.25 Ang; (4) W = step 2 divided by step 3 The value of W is 1.16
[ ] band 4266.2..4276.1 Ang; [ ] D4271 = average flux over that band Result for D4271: 12.6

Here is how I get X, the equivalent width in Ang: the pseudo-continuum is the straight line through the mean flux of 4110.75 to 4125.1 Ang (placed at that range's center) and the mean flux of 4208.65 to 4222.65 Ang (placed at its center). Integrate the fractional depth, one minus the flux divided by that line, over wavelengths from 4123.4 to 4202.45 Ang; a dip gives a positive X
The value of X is 6.4 Ang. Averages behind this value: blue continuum 13.6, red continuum 14.9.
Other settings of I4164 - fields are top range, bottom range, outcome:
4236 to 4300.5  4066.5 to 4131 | 1.03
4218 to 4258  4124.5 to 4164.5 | 1.10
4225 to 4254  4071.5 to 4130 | 1.10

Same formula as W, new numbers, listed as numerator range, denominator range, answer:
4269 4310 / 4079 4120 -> 1.06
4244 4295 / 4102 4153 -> 1.08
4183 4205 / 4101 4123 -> 1.12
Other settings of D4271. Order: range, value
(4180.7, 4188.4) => 14.9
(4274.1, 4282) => 13.2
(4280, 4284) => 13.6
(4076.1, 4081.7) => 11.4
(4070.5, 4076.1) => 12.6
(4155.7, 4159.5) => 12.2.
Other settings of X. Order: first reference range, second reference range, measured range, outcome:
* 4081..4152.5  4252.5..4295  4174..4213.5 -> -1.8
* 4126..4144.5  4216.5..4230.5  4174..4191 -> 1.4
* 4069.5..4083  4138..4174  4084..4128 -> -2.3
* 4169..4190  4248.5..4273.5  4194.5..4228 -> -4.5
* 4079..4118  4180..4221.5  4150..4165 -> 1.3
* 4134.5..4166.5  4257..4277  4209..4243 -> -3.9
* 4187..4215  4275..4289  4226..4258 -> -0.1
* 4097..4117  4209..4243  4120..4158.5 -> 1.8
